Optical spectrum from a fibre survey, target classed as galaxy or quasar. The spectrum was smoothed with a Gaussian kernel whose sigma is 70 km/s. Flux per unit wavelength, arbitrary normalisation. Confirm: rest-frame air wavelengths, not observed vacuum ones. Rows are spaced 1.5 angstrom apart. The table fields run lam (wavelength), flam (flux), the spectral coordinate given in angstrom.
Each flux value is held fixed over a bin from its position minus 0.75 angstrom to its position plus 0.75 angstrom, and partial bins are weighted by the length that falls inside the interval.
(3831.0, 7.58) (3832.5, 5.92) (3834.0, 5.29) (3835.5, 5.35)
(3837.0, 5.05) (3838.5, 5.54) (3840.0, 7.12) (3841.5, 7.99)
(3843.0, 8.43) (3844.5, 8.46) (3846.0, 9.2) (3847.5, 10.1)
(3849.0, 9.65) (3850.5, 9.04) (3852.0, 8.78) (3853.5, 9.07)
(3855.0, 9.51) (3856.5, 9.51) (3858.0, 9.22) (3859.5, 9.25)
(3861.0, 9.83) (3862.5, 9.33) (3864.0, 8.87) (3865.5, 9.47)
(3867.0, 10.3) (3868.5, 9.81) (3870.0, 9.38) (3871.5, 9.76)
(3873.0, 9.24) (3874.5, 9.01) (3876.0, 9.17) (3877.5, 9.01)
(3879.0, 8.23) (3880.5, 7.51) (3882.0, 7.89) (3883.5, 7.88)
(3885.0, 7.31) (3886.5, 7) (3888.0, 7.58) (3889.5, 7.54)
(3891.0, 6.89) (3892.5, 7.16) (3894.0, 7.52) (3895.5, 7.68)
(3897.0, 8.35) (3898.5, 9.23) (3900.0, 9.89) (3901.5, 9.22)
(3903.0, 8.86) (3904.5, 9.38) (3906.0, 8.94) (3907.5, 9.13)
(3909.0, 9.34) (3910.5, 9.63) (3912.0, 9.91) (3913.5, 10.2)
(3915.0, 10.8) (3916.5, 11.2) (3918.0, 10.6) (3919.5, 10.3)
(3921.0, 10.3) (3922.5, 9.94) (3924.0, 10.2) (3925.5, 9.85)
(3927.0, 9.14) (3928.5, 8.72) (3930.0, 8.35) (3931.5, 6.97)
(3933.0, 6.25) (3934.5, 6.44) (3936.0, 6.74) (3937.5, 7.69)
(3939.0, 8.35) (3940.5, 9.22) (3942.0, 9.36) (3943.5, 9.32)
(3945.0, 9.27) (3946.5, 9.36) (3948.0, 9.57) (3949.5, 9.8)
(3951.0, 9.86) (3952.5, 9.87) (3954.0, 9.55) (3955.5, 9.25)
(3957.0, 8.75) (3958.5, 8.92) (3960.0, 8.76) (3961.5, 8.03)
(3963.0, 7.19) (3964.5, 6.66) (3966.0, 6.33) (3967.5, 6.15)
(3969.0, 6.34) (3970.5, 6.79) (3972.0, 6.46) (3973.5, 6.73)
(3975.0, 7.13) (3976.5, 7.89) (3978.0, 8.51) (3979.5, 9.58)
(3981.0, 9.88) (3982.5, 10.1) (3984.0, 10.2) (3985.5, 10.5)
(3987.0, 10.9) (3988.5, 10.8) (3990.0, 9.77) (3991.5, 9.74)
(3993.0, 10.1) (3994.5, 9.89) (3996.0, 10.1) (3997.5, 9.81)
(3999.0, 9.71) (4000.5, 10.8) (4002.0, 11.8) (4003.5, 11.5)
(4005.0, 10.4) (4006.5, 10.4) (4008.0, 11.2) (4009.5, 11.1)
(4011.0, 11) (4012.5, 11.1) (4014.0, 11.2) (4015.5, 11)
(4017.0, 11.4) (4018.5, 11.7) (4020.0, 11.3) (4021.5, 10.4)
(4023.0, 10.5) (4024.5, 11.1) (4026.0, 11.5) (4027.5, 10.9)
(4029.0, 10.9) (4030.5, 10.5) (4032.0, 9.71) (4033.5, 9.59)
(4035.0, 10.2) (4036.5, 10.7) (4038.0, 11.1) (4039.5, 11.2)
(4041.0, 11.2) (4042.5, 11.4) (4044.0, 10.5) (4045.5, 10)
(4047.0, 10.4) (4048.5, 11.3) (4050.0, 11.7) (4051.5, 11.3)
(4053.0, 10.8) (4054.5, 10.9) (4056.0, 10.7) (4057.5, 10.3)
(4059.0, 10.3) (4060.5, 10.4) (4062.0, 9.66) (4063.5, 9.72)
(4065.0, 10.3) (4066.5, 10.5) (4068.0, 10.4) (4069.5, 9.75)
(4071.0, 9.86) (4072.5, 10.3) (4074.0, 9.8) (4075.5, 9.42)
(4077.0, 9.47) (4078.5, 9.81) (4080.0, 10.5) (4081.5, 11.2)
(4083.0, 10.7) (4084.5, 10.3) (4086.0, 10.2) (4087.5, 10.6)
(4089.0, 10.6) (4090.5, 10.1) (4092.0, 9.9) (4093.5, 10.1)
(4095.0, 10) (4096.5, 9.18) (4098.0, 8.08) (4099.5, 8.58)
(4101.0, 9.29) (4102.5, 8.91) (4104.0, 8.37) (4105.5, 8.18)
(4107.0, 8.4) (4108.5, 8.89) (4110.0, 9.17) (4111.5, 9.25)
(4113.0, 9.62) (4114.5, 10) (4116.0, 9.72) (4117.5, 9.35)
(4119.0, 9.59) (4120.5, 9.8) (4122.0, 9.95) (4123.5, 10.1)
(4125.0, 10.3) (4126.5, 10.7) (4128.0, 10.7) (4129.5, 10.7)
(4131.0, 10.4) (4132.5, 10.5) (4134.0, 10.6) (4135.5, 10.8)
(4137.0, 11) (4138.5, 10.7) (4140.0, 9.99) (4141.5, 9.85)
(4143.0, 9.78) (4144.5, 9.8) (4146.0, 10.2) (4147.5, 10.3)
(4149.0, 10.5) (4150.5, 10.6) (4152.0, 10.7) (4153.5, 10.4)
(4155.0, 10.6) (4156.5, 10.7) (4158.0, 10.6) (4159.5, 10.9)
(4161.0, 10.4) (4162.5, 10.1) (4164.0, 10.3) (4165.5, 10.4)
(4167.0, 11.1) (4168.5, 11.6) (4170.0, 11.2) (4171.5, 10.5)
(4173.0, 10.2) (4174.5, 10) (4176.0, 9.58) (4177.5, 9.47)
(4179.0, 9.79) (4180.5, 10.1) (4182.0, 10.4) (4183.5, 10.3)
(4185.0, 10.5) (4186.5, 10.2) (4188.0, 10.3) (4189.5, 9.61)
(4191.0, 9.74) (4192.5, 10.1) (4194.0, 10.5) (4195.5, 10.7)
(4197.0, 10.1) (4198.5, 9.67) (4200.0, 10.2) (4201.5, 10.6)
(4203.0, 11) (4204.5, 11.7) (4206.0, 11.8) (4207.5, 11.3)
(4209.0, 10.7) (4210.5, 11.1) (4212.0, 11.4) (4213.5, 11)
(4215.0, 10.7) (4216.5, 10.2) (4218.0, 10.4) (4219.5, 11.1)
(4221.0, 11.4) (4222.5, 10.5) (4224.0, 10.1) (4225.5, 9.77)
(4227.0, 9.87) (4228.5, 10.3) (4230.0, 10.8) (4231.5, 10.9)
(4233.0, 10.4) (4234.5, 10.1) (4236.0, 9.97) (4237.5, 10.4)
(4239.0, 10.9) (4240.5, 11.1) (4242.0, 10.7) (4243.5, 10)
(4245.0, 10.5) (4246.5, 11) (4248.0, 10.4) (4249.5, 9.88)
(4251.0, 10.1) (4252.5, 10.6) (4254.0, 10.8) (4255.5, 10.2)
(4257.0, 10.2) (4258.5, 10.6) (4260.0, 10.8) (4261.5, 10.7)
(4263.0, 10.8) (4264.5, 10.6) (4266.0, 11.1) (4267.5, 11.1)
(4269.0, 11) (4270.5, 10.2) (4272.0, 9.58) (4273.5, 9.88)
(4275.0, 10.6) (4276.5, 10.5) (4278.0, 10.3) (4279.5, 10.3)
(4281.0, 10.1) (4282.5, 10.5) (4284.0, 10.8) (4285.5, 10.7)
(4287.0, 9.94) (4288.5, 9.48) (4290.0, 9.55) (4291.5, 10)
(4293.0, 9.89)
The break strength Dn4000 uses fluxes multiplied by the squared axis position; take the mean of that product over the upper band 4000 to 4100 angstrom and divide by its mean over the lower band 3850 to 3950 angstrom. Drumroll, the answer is 1.27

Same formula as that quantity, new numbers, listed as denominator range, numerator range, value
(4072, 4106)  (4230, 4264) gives 1.17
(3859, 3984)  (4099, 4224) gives 1.33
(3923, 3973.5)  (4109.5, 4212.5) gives 1.39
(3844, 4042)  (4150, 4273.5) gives 1.28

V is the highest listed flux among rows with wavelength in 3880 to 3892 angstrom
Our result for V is 7.89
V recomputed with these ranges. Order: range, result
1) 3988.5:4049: 11.8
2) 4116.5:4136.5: 10.8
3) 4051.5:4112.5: 11.3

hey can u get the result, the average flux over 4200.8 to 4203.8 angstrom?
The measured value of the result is 10.8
